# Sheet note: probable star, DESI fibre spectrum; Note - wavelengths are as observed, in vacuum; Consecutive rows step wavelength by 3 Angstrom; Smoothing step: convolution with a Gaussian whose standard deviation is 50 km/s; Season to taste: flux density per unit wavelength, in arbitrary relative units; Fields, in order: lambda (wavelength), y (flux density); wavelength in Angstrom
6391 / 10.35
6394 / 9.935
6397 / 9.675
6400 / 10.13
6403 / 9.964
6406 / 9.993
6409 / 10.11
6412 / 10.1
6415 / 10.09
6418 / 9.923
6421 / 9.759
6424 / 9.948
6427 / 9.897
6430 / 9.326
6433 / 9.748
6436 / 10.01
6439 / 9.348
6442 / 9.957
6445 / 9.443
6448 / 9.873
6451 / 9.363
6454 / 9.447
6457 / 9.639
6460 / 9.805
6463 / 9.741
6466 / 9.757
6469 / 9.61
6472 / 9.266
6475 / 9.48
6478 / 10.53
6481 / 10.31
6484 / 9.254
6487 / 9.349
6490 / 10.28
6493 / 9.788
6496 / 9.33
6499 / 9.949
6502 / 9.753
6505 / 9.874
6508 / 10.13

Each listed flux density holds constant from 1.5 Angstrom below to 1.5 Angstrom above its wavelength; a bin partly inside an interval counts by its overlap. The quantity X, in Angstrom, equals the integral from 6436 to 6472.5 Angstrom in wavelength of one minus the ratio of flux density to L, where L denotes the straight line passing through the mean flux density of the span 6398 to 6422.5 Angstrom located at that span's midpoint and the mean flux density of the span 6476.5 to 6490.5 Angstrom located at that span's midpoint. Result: 1.18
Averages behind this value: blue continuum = 10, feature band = 9.63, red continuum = 9.92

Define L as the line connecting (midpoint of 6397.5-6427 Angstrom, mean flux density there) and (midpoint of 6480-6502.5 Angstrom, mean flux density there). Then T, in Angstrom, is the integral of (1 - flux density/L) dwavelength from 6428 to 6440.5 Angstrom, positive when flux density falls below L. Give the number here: 0.4 Angstrom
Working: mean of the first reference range 9.99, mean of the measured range 9.62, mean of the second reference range 9.74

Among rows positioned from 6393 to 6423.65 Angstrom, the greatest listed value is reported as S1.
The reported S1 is 10.13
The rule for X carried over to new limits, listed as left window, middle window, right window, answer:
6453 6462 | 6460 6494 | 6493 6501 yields -0.4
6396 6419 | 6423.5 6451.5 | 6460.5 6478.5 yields 0.5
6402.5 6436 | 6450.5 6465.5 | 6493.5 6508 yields 0.3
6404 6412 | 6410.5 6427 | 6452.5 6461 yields 0.0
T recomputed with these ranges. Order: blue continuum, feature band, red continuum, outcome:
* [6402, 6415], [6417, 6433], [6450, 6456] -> 0.09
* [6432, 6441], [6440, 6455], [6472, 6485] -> 0.21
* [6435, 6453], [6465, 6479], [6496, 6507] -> 0.03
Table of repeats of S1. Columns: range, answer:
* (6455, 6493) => 10.53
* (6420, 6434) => 9.948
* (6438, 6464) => 9.957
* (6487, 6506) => 10.28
